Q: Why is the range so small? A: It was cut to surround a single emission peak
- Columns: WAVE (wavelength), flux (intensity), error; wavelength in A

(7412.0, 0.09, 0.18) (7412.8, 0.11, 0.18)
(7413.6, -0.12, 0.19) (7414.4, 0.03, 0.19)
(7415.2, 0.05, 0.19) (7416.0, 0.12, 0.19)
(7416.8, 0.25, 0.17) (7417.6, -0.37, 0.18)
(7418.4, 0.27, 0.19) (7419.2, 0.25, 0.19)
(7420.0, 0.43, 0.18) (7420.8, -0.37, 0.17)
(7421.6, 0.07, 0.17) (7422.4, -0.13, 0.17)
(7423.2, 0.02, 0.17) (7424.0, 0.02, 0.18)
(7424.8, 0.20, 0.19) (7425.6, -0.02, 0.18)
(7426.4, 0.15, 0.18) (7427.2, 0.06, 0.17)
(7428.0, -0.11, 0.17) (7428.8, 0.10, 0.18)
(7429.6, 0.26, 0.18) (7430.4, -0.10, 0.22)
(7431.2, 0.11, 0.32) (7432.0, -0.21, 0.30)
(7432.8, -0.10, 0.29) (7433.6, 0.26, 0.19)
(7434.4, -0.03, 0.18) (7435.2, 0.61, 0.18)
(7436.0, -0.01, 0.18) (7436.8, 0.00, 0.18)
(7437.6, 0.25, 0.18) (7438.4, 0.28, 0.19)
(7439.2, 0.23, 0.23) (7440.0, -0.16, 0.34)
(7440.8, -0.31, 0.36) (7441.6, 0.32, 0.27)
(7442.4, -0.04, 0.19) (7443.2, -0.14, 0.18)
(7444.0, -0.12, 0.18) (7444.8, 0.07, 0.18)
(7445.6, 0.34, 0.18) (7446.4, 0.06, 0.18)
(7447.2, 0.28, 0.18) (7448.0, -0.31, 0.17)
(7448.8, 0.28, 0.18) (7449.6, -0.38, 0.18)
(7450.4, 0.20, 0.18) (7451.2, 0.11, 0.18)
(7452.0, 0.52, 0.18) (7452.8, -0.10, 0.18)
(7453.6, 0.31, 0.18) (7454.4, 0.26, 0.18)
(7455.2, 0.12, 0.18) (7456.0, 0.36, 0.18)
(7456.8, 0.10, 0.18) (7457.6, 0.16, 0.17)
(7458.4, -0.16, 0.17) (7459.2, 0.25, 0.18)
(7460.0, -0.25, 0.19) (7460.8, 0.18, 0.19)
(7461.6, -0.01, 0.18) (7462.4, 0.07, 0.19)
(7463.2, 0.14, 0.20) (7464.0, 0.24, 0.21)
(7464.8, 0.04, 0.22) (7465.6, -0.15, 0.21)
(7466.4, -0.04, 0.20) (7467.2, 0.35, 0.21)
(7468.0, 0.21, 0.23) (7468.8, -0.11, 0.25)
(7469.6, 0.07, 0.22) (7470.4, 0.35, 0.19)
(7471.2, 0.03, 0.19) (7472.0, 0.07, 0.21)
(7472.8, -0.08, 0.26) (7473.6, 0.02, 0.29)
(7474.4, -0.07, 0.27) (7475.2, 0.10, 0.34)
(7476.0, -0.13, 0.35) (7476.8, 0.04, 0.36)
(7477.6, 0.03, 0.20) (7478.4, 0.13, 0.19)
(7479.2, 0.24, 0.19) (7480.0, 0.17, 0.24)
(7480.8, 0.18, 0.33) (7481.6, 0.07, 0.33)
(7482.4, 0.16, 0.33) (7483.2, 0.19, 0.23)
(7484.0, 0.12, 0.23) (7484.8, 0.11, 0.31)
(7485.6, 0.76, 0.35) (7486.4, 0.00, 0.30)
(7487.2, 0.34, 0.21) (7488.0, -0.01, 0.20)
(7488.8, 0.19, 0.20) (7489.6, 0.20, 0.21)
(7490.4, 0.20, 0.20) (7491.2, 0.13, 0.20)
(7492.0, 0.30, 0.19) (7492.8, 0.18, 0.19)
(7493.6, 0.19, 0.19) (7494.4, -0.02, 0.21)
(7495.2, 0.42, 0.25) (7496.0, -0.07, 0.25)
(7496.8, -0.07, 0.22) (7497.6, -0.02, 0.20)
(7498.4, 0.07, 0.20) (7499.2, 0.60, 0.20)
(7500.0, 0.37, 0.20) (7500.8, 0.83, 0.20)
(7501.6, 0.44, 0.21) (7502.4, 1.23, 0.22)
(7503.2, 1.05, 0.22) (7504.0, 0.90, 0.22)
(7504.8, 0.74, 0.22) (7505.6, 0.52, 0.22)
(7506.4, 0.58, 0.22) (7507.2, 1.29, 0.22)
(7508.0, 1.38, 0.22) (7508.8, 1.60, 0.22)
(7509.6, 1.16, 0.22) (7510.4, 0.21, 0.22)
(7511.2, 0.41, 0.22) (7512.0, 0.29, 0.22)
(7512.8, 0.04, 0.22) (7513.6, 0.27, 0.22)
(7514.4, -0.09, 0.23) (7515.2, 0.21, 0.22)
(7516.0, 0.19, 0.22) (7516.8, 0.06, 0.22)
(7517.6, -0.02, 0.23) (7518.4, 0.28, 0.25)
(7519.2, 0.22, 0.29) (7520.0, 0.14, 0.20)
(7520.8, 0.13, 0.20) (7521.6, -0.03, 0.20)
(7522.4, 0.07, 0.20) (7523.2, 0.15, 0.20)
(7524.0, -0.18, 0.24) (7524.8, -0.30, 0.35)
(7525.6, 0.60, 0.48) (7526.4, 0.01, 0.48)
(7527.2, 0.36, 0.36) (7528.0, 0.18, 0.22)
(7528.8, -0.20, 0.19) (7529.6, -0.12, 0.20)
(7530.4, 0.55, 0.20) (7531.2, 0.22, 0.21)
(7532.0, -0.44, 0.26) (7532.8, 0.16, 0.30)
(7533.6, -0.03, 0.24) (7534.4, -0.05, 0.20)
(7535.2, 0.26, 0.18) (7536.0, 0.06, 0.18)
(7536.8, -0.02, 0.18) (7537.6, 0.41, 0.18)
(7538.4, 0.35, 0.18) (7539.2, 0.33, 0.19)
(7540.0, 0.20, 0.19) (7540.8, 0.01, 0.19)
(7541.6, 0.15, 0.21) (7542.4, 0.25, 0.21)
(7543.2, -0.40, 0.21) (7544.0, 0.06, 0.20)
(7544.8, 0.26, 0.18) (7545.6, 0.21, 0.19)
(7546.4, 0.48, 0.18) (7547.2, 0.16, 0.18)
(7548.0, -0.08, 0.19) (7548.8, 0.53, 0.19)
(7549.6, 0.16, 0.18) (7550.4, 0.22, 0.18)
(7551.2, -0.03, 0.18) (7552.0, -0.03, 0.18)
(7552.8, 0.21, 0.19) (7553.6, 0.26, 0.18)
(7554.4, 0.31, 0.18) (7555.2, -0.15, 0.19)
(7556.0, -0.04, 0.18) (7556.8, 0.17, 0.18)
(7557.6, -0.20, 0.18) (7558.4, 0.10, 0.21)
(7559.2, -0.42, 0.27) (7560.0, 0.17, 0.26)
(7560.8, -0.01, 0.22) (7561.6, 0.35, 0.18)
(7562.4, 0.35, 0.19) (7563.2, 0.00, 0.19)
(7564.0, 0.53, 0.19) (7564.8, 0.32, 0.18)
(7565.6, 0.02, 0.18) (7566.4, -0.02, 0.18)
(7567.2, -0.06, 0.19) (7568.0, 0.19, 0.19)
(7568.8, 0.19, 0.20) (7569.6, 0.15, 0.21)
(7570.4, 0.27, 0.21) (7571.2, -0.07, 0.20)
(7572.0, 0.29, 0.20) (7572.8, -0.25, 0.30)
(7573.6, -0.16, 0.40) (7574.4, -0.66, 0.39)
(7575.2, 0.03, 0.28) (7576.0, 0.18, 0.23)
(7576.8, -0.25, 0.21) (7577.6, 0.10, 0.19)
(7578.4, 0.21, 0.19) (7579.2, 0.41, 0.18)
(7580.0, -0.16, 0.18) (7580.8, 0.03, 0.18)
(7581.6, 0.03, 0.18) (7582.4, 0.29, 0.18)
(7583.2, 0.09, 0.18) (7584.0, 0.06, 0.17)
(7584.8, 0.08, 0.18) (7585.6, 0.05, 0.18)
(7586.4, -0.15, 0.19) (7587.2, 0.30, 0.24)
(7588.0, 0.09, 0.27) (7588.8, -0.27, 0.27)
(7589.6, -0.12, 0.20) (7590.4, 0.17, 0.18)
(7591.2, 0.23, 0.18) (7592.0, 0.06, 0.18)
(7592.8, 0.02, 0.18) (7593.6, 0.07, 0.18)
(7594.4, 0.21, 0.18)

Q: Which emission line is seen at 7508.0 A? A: [O II] 3727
